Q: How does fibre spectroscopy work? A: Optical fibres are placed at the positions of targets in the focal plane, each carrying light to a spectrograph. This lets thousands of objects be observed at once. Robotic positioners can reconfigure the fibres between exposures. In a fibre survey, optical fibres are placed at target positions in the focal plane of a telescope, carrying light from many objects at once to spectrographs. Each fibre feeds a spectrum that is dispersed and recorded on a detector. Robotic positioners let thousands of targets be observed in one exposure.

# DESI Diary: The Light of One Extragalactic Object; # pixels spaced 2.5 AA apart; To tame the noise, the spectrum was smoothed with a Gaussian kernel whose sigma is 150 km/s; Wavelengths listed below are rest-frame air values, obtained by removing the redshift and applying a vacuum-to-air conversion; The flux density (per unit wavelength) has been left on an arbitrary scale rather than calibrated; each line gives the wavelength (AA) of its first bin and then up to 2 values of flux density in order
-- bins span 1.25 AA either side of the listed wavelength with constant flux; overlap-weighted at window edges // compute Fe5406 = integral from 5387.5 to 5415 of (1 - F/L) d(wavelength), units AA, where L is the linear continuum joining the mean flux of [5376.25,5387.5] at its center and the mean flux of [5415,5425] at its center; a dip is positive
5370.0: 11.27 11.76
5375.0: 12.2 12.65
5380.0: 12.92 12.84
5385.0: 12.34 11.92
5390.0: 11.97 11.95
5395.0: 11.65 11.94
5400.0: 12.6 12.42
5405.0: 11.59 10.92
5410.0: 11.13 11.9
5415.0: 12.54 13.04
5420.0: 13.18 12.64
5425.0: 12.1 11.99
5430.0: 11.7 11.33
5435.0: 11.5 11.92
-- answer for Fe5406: 1.8 AA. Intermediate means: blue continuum 12.6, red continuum 12.8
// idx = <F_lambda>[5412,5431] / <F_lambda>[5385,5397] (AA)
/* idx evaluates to 1.0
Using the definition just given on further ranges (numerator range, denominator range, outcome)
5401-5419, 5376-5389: 0.96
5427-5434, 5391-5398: 0.98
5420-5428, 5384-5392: 1.03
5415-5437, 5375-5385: 0.96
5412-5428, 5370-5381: 1.02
